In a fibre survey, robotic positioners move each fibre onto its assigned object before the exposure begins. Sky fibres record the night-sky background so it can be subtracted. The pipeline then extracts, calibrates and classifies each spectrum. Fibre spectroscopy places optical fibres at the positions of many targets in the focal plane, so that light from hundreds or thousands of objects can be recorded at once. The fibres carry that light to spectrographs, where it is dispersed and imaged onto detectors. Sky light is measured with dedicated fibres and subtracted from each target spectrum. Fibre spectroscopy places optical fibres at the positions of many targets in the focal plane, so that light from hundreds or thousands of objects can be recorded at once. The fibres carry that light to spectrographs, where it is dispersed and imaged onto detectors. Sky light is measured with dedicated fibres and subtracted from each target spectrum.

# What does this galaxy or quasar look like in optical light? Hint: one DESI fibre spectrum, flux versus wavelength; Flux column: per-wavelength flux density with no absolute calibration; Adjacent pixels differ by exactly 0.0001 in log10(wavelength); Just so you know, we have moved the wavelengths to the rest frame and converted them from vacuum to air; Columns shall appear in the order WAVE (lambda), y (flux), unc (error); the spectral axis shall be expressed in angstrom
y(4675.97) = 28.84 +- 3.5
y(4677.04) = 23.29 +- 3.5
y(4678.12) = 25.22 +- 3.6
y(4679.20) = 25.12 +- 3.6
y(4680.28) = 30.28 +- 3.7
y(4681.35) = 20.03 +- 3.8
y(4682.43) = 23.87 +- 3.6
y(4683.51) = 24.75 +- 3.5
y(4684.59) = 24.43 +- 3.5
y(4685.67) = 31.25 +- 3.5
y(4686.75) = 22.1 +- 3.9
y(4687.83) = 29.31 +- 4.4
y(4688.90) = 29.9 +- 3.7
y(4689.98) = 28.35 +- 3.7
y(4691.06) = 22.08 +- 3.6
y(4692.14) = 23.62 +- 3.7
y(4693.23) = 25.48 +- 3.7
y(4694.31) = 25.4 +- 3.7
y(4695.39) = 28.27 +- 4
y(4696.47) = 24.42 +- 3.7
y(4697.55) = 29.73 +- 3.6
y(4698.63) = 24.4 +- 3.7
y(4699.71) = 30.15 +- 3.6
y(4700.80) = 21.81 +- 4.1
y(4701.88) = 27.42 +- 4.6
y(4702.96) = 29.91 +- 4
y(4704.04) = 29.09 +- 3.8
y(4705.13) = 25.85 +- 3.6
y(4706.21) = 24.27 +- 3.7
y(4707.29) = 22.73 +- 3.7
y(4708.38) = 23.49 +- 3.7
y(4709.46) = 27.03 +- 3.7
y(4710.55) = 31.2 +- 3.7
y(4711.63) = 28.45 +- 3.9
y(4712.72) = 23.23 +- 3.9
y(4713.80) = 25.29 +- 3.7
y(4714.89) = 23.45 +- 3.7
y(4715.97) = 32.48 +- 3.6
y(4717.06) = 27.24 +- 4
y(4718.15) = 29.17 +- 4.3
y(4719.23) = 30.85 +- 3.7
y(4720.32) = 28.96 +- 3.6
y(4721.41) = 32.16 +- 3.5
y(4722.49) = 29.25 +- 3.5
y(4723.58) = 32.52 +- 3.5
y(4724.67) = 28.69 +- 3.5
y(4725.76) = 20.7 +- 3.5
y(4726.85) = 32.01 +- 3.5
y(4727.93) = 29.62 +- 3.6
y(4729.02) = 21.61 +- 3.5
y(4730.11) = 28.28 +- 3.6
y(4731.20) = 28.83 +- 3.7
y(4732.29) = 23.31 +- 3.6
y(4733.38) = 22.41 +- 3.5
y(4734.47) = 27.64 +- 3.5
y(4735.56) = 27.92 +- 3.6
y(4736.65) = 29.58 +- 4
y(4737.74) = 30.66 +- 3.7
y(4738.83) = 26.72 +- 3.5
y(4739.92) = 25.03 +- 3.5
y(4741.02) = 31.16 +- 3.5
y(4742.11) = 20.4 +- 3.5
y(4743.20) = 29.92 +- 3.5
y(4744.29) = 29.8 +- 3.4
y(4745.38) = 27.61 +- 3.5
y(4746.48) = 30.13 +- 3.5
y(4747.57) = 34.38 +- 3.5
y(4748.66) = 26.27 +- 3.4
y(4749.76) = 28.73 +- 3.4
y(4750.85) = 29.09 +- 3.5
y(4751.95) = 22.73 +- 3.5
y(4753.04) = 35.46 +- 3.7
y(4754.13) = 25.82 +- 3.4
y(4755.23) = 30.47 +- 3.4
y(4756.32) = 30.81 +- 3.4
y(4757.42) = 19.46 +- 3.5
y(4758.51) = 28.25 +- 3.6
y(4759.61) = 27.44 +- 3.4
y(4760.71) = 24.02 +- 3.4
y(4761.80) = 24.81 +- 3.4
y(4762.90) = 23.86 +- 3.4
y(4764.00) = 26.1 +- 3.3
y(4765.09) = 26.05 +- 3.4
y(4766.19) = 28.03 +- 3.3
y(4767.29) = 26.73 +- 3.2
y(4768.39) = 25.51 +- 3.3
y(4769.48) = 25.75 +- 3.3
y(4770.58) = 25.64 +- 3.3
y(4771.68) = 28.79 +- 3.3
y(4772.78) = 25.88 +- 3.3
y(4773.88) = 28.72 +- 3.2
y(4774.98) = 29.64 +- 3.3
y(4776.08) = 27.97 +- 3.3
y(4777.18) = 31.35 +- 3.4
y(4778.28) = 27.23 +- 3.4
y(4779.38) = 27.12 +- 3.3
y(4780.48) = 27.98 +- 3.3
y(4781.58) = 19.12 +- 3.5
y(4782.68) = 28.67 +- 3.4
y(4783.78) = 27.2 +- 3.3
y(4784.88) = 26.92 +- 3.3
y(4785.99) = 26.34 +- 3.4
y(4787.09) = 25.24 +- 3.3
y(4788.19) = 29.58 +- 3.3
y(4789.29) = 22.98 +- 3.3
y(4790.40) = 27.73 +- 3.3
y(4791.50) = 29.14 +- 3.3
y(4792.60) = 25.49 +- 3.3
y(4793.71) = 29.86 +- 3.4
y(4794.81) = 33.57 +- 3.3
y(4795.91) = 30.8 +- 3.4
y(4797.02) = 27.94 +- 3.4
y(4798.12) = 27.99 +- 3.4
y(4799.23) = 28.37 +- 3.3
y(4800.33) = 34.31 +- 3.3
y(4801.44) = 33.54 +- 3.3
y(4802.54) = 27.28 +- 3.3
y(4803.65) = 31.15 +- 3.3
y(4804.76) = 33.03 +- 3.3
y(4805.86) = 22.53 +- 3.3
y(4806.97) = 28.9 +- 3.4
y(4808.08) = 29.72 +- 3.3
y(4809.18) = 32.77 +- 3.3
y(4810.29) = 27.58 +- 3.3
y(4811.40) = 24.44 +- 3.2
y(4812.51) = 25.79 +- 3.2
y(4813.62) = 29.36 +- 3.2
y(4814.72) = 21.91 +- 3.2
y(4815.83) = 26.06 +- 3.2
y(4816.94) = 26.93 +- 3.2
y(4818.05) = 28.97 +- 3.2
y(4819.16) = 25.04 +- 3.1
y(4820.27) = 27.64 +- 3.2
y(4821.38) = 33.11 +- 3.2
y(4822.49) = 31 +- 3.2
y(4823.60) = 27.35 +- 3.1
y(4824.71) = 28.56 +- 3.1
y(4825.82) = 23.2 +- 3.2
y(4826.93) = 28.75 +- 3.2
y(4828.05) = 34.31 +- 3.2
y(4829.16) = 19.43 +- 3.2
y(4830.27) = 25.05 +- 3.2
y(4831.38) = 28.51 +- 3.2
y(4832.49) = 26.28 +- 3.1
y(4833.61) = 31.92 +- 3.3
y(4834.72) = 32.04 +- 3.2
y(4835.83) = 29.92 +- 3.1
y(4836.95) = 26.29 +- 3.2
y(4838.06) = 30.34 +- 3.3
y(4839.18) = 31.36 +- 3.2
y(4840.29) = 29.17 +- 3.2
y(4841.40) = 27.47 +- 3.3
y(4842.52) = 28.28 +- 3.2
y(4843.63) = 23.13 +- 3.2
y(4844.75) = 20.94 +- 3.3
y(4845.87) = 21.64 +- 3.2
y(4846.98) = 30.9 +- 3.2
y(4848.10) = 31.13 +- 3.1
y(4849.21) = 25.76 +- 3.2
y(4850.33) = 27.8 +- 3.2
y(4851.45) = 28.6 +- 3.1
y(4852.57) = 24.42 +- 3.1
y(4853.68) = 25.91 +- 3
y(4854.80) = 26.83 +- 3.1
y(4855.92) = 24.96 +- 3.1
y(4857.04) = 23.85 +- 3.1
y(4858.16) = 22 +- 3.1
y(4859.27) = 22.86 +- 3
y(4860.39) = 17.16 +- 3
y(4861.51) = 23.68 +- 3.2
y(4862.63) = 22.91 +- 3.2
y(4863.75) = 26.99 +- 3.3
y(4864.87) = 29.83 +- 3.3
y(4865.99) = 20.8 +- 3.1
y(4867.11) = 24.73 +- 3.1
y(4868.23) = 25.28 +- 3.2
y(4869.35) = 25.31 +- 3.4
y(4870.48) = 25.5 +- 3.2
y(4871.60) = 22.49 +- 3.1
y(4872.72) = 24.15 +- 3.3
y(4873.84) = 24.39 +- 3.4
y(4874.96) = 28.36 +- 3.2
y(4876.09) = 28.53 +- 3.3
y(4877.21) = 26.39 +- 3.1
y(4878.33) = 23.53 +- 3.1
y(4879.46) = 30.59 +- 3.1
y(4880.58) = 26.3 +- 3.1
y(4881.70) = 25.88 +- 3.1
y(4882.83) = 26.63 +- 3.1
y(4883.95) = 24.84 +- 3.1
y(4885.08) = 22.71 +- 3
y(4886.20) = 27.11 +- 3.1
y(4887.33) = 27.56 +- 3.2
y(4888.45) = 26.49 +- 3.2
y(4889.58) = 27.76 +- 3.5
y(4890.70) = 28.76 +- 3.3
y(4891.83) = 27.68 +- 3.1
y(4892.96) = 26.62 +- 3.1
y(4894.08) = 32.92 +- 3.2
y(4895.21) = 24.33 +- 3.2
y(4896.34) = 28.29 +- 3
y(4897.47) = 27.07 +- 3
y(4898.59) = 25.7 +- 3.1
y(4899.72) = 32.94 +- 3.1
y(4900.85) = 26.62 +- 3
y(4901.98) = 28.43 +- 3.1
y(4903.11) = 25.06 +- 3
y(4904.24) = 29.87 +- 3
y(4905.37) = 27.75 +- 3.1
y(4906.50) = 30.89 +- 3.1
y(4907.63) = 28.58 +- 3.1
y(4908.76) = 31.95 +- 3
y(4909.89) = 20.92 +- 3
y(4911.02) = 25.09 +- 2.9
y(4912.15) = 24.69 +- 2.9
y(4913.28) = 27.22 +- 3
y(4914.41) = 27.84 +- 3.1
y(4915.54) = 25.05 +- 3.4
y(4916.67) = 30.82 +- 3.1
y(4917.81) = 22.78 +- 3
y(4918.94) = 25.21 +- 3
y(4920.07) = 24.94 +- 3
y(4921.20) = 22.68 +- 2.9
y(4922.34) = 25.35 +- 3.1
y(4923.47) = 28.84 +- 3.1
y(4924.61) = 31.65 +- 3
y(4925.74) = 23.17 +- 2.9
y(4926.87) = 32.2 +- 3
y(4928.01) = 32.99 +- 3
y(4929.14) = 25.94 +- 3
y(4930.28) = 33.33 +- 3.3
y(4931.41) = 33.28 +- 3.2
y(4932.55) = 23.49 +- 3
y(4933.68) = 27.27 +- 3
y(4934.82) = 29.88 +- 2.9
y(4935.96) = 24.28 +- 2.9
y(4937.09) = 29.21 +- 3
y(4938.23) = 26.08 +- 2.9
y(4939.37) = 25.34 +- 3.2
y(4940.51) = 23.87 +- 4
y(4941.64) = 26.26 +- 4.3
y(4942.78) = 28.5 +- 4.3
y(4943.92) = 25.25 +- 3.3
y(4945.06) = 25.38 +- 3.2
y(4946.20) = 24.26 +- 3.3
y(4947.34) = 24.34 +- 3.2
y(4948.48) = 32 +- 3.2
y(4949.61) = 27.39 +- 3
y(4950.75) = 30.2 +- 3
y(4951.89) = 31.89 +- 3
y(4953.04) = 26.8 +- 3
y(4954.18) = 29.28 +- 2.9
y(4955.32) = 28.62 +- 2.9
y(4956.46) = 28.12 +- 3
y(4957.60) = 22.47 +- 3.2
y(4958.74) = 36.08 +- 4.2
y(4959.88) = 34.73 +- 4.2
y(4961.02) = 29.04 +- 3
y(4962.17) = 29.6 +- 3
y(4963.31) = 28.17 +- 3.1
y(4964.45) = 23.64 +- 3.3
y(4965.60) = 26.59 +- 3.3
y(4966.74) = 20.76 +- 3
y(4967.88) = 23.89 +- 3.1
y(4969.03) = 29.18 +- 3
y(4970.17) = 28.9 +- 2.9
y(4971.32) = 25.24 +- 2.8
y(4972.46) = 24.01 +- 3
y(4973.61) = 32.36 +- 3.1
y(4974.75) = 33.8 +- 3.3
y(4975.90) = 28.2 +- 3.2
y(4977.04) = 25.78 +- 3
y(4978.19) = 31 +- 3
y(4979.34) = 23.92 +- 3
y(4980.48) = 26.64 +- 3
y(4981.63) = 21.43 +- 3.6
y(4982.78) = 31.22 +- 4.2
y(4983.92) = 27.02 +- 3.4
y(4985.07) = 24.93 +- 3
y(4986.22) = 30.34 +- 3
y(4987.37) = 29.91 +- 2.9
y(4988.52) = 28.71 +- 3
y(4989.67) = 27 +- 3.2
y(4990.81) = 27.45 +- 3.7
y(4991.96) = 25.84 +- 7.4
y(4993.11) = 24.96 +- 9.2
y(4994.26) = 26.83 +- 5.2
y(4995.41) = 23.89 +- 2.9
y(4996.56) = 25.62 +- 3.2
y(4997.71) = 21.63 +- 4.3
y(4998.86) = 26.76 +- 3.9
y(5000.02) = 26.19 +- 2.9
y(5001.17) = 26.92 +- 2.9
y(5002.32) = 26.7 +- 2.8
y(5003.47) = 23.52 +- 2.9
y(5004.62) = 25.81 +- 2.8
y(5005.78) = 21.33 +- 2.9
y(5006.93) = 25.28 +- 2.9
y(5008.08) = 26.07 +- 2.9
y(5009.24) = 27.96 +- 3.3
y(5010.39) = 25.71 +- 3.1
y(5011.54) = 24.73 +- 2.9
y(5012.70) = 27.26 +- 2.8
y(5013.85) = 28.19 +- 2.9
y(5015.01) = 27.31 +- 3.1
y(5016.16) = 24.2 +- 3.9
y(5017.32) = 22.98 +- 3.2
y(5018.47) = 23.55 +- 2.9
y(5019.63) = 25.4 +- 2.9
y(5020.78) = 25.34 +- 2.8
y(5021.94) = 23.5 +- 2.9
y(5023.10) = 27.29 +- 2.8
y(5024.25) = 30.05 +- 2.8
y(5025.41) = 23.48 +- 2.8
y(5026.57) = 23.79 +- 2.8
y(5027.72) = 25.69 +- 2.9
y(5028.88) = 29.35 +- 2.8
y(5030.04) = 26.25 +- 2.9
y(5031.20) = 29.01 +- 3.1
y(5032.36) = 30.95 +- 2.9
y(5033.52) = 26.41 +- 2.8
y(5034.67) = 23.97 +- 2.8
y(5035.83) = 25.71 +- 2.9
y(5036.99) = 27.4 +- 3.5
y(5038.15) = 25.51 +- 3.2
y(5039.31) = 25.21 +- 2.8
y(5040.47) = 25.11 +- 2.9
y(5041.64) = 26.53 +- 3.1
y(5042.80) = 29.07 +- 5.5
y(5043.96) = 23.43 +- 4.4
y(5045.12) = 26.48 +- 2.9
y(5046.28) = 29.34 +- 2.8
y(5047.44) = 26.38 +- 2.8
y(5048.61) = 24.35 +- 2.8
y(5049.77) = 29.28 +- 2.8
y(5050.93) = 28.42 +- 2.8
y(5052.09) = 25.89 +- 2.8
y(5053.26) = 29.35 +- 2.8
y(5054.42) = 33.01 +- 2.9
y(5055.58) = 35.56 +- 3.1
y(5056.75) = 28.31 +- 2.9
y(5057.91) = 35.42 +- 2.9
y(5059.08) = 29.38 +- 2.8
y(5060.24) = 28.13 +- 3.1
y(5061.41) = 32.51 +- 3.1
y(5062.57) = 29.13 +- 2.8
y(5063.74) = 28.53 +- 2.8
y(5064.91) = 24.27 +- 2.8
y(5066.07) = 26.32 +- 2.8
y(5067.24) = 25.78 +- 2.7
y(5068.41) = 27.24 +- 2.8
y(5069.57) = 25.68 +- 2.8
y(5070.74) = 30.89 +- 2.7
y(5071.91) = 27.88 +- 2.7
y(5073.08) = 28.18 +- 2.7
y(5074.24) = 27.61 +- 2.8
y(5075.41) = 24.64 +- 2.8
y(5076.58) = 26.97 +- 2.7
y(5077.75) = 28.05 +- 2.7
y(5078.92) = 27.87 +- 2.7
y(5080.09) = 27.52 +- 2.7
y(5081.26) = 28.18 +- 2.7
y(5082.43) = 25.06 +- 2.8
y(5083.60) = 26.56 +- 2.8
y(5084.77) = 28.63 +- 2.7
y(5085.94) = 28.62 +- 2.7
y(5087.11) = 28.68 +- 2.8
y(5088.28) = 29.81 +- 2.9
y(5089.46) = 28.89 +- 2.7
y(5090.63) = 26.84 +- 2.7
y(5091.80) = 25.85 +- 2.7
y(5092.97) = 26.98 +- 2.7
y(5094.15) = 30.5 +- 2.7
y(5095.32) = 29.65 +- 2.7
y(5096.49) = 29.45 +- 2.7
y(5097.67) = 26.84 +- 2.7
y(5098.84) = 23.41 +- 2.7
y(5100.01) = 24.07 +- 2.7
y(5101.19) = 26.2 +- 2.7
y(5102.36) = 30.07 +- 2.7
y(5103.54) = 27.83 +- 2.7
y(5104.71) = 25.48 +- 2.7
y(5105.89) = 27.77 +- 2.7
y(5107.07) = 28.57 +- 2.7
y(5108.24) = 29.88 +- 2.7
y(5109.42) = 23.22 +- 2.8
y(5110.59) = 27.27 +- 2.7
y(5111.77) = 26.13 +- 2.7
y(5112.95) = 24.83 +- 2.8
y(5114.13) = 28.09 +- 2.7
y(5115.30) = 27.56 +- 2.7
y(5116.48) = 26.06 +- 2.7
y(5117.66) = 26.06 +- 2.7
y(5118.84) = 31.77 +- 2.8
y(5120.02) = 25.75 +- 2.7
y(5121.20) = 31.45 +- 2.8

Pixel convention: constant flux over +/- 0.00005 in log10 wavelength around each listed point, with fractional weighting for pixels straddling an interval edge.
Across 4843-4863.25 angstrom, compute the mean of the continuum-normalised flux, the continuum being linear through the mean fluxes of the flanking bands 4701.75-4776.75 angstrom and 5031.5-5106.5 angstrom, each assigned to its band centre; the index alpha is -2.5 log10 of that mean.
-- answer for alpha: 0.12 mag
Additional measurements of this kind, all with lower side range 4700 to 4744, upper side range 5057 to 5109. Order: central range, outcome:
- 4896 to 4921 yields 0.02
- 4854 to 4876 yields 0.13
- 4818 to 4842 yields -0.04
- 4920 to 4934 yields -0.02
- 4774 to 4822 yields -0.03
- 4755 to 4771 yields 0.05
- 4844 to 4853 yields 0.05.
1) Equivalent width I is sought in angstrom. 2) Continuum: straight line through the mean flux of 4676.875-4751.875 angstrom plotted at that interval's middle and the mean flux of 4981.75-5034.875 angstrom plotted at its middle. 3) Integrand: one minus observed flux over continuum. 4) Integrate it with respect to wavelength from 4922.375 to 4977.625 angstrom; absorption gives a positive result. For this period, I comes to -3.3 angstrom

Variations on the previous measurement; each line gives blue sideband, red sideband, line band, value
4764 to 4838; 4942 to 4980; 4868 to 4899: 1.55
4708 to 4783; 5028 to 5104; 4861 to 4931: 1.92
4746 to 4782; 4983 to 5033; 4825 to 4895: 1.26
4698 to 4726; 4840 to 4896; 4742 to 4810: -3.01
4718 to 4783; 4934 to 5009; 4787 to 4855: -1.58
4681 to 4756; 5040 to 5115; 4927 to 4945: -0.10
